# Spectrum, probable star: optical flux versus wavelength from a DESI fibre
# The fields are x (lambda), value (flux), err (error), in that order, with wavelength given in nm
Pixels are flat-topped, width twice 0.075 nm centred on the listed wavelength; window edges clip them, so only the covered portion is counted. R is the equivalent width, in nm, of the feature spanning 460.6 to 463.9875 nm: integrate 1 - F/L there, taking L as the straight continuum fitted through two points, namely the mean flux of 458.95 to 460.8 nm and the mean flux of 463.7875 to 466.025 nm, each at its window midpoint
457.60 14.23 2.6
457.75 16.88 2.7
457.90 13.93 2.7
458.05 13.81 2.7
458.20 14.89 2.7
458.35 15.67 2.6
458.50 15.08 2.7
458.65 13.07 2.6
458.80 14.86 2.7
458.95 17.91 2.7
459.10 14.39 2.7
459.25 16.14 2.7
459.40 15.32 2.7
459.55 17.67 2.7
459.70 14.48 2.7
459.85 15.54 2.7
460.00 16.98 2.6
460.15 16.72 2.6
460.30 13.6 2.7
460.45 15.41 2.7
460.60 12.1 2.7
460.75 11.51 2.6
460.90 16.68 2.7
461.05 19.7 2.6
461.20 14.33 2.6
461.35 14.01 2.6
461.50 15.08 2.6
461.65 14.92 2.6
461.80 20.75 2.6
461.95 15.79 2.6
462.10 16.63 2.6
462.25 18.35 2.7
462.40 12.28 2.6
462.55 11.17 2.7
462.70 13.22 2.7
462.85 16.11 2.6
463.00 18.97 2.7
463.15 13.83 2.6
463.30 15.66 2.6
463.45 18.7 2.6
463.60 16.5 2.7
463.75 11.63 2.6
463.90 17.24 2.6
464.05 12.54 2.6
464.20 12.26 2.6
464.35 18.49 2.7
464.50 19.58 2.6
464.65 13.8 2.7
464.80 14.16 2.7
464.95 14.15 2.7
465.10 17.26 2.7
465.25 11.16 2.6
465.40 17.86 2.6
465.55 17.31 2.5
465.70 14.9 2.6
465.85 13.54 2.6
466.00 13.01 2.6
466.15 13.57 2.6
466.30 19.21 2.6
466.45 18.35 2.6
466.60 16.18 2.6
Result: -0.08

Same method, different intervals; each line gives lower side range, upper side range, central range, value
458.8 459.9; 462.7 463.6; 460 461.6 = 0.103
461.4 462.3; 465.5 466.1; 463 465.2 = 0.003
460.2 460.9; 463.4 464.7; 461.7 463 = -0.096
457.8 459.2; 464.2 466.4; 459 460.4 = -0.063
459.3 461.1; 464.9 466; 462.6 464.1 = -0.022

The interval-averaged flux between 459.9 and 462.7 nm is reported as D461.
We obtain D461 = 15.3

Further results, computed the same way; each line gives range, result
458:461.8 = 15.3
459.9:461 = 14.8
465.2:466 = 14.9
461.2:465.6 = 15.5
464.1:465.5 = 15.4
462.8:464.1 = 15.7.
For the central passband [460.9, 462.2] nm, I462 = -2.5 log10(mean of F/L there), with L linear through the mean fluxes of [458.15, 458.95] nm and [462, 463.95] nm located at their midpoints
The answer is -0.08 mag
